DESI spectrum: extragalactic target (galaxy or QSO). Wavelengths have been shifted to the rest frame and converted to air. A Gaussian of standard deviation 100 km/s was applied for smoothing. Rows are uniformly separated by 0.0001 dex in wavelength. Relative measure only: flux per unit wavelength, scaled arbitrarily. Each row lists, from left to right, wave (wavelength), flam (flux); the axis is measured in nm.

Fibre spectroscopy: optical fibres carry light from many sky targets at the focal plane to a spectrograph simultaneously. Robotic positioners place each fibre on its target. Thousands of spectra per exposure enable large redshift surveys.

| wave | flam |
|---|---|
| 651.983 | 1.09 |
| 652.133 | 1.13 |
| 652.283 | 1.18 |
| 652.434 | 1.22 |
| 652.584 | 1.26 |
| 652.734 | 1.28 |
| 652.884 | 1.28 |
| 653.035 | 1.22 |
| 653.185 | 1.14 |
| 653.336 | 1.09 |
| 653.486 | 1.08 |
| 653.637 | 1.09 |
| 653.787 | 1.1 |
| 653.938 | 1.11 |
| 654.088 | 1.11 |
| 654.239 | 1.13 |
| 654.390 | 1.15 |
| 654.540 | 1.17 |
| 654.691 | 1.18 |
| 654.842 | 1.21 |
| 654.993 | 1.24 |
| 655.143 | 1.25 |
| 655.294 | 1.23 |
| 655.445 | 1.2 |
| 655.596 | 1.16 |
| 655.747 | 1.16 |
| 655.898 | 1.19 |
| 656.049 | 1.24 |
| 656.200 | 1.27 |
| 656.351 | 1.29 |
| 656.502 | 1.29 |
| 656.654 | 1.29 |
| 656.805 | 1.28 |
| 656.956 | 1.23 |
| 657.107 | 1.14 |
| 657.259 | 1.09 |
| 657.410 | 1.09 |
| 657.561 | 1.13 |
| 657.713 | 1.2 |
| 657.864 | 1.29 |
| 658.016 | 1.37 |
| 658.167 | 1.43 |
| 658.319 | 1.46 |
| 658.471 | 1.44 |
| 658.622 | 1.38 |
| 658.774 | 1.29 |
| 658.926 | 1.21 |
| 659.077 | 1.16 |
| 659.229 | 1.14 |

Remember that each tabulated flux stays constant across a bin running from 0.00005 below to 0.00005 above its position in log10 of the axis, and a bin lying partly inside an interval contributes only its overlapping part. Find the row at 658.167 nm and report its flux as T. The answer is 1.43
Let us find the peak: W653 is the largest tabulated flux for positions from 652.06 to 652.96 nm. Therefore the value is 1.28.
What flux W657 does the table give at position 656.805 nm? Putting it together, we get 1.28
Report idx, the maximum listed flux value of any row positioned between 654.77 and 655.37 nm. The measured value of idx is 1.25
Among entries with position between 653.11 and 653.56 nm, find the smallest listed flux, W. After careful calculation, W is 1.08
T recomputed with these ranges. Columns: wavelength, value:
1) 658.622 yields 1.38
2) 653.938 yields 1.11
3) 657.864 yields 1.29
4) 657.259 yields 1.09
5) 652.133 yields 1.13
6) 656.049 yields 1.24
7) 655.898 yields 1.19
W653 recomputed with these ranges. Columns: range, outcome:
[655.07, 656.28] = 1.27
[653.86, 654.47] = 1.15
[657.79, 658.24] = 1.43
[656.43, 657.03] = 1.29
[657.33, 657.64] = 1.13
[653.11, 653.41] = 1.14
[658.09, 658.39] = 1.46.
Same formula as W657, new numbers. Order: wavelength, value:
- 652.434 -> 1.22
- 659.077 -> 1.16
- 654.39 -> 1.15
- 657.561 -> 1.13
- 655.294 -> 1.23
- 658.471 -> 1.44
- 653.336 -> 1.09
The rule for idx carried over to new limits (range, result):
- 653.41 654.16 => 1.11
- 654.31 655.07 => 1.24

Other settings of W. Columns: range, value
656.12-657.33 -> 1.09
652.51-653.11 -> 1.22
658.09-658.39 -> 1.43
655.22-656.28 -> 1.16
